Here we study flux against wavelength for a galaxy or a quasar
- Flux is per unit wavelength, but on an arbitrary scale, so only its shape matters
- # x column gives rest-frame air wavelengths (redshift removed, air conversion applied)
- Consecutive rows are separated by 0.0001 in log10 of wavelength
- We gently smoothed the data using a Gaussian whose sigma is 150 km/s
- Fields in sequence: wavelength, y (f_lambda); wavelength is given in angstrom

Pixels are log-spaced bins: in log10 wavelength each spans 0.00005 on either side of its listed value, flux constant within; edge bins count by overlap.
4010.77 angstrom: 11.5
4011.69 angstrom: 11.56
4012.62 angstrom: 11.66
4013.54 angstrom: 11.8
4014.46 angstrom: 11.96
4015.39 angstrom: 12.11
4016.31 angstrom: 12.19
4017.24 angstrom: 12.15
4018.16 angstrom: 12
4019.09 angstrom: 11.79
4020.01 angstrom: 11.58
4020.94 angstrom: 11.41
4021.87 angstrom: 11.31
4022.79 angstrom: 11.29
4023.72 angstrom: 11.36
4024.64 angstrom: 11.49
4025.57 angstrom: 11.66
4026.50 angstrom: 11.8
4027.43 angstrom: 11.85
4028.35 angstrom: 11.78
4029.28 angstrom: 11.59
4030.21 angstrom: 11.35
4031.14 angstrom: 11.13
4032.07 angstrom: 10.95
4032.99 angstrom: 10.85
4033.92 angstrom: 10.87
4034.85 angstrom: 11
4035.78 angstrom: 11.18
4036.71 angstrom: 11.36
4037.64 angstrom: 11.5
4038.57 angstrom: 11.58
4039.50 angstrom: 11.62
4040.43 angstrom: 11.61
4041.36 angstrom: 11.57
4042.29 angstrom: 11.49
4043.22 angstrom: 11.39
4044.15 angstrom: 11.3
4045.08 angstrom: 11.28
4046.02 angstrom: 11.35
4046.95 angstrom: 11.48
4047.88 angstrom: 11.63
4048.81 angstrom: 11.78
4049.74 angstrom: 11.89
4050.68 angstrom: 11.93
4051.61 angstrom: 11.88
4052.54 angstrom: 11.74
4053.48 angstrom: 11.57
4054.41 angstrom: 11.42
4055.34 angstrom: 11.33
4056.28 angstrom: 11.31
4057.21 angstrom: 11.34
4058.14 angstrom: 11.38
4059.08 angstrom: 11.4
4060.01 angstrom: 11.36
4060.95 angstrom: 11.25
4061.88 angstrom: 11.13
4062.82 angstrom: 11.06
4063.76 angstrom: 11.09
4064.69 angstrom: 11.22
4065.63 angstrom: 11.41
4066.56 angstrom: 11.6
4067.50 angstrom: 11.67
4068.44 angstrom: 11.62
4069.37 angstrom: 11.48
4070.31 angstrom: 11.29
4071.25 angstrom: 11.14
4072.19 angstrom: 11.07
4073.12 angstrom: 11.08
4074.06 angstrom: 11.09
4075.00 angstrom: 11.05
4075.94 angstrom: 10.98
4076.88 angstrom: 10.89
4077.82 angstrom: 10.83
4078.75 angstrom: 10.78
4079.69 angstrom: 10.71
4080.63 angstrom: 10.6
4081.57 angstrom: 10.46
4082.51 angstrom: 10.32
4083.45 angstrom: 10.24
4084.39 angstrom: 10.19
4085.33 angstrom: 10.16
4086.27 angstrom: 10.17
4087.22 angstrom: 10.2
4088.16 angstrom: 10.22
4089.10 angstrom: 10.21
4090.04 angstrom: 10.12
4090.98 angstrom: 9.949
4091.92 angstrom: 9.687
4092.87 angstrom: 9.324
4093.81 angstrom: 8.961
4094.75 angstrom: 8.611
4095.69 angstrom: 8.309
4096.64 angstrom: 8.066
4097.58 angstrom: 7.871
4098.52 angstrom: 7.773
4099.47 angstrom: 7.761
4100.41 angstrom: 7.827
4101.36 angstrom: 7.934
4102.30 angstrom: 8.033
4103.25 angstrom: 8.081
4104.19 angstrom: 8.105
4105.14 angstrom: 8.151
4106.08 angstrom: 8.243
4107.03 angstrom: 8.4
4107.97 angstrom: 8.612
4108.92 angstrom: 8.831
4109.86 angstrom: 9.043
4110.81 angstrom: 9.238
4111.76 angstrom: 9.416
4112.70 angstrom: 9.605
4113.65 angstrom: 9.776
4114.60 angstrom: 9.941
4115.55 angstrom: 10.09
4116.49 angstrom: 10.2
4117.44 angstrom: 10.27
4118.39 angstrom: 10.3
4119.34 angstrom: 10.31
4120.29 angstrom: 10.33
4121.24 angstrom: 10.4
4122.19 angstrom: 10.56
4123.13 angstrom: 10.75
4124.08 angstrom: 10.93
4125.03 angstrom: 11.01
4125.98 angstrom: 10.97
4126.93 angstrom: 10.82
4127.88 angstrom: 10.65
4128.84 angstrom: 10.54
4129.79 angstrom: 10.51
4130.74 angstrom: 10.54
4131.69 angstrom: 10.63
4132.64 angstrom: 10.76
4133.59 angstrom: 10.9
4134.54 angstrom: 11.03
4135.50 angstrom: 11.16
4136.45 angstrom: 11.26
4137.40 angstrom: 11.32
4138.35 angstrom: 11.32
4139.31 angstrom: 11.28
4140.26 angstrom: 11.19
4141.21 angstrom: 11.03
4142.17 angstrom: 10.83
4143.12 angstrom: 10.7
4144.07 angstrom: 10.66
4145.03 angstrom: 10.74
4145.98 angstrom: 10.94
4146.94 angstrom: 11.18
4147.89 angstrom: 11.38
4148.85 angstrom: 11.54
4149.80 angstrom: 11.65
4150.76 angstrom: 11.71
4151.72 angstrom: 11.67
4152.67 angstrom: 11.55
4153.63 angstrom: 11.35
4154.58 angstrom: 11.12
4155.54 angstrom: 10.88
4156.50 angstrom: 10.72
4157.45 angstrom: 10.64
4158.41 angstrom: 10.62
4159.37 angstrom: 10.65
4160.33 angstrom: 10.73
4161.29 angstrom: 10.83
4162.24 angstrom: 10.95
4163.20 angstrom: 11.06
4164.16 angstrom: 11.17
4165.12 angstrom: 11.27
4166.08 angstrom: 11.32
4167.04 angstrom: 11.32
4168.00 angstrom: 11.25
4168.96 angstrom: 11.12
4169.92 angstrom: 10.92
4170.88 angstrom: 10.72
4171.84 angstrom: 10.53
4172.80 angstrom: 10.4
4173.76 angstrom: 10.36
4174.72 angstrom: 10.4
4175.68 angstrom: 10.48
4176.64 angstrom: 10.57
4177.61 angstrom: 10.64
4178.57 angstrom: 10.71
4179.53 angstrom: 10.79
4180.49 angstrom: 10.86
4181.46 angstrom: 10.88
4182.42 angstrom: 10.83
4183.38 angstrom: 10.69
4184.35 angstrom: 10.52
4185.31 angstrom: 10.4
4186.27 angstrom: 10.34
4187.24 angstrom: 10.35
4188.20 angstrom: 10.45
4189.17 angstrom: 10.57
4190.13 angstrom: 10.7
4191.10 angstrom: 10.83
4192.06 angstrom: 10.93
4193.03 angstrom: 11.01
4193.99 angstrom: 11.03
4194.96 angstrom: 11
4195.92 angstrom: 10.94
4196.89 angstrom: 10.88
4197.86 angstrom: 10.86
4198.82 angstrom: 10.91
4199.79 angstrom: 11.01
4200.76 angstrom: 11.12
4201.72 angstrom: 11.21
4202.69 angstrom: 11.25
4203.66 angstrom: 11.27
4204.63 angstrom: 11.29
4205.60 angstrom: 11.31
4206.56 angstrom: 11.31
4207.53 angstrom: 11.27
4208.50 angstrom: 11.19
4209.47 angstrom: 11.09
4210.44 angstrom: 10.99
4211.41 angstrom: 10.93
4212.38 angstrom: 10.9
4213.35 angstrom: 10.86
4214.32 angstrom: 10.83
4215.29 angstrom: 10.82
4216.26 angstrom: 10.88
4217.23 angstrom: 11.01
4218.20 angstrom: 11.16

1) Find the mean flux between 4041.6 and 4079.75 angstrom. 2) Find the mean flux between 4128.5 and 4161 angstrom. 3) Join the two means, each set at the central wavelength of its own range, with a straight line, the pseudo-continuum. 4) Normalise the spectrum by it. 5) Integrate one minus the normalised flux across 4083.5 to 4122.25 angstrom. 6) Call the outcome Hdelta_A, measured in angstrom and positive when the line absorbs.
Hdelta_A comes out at 6.7 angstrom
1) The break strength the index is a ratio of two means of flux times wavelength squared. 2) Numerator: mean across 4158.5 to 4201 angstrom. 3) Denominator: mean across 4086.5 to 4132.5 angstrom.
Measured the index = 1.17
